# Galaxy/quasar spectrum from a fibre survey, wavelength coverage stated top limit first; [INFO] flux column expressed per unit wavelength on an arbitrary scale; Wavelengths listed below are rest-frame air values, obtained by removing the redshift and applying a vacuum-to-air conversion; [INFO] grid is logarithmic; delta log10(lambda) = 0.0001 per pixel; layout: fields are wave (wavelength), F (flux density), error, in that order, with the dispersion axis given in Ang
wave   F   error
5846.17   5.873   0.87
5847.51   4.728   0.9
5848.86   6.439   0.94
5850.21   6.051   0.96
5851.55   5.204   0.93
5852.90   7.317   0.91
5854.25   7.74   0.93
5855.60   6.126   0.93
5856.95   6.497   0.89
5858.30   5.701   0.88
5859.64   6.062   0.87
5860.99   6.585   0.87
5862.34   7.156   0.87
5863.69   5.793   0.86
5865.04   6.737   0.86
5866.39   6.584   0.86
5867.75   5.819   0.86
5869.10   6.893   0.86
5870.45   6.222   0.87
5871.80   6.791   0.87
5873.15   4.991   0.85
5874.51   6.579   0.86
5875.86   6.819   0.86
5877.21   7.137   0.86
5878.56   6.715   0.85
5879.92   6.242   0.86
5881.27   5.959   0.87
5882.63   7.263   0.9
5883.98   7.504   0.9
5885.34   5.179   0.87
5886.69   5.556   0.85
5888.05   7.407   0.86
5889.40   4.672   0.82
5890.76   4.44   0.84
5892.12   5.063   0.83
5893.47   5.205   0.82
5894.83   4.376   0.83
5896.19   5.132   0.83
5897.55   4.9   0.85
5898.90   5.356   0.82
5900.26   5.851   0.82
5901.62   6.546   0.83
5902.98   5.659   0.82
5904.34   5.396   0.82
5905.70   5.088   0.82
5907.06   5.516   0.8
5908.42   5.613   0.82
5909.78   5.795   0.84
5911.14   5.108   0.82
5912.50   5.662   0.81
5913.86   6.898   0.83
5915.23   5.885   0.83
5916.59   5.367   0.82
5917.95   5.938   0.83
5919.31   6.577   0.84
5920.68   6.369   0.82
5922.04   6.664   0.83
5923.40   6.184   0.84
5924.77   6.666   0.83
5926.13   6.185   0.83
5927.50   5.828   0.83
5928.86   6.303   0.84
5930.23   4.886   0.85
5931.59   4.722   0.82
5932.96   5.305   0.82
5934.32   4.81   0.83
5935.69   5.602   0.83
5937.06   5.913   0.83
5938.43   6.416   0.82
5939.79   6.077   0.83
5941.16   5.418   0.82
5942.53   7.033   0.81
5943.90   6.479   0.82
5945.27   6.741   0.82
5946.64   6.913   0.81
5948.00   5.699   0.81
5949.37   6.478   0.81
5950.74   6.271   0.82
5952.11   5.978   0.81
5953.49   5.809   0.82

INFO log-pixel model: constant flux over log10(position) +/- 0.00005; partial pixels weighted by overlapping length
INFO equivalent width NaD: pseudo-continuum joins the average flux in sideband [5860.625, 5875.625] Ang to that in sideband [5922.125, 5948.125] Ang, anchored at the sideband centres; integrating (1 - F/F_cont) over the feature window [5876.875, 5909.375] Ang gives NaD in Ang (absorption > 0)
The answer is 2.66 Ang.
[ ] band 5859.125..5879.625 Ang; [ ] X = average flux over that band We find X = 6.46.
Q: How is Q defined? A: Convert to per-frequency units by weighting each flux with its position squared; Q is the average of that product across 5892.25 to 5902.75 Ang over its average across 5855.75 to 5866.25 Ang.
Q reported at 0.85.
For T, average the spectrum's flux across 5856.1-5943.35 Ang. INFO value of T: 5.95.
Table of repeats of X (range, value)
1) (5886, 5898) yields 5.2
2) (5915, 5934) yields 5.9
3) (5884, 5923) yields 5.65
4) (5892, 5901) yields 5.14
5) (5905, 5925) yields 5.94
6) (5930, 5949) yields 5.89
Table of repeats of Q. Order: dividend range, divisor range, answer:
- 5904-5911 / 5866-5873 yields 0.87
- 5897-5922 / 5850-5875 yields 0.92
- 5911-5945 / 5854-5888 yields 0.94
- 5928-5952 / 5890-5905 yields 1.15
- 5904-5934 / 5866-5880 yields 0.92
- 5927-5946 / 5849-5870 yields 0.93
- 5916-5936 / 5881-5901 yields 1.06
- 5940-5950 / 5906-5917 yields 1.13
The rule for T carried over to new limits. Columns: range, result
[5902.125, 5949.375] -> 5.91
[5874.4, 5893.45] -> 6.14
